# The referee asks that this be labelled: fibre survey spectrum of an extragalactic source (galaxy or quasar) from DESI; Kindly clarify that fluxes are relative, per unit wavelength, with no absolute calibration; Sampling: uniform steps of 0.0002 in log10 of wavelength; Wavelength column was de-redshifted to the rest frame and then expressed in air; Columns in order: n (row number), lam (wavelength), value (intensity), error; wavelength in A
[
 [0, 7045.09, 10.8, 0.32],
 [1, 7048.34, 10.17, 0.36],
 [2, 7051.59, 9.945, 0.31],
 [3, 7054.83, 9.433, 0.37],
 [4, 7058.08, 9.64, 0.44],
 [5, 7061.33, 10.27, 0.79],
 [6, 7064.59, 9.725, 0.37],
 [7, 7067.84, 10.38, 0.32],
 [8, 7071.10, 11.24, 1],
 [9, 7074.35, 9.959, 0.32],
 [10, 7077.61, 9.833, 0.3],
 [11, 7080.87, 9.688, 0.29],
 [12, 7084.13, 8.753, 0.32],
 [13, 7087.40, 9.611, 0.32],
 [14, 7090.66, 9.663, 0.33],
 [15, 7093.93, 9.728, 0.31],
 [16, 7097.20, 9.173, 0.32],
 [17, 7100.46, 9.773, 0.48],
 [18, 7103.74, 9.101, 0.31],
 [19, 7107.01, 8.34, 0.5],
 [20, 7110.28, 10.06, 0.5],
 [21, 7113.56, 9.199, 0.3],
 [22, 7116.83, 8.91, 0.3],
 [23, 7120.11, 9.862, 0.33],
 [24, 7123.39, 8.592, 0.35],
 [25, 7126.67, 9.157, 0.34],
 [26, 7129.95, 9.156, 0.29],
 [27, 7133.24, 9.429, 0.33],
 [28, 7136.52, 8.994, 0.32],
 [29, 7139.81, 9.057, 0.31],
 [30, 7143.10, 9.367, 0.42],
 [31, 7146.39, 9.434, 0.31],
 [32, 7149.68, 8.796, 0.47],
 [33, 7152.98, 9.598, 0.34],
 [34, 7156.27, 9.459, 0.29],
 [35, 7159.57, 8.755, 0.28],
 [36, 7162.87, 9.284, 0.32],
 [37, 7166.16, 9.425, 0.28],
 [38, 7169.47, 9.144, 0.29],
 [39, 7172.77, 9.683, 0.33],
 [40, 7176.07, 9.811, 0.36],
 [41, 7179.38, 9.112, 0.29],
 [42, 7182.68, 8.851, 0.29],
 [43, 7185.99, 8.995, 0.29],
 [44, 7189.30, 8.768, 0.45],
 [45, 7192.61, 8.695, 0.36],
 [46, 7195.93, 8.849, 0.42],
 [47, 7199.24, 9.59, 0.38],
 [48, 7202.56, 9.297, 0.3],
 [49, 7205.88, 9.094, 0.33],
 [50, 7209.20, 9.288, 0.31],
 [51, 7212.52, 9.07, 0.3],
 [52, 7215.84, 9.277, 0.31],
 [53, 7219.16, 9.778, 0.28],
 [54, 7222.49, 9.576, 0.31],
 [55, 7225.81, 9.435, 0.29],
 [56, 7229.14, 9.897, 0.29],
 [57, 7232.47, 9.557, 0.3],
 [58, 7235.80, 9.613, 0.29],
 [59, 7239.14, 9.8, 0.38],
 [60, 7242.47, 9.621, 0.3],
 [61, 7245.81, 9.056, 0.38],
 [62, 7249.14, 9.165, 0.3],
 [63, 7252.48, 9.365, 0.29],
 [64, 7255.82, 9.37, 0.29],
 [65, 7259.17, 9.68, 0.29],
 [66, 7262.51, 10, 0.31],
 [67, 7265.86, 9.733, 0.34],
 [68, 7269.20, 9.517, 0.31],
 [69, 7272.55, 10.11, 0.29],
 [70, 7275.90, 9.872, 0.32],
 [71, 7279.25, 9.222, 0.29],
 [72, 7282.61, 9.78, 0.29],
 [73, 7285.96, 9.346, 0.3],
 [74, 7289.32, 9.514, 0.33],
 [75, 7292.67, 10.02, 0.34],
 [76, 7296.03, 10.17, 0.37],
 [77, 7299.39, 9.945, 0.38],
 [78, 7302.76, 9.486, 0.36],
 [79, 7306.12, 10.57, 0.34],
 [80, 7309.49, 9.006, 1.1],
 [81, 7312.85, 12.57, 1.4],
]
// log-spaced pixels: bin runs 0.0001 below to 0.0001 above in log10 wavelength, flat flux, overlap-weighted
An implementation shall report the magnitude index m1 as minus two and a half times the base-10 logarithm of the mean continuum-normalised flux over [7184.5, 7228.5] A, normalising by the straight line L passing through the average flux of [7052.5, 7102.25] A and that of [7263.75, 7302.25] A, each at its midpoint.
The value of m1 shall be 0.06 mag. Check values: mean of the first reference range 9.79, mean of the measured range 9.23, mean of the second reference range 9.74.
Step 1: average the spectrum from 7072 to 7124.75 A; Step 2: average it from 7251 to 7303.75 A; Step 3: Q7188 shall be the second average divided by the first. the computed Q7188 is 1.03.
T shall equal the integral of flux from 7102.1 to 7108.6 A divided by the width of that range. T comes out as 8.72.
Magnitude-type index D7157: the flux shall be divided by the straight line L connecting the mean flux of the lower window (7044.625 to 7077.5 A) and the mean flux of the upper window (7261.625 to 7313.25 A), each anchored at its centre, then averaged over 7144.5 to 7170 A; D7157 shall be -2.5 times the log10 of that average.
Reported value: 0.09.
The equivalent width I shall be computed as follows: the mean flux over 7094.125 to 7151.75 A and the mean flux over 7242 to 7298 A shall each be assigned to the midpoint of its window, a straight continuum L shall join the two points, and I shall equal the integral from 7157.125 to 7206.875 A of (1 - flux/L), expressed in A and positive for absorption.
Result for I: 1.1 A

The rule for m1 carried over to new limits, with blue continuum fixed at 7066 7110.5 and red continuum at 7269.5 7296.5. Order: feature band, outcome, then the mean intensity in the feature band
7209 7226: 0.032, 9.42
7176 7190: 0.074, 9.05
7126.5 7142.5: 0.057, 9.17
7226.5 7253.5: 0.022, 9.51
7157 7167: 0.059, 9.16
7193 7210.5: 0.059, 9.18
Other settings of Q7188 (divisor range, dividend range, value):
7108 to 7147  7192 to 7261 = 1.02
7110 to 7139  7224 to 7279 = 1.04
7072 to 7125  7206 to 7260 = 1.00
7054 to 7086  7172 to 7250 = 0.94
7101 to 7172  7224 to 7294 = 1.04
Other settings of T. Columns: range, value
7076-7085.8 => 9.42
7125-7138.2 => 9.18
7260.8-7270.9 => 9.75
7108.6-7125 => 9.32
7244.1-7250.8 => 9.12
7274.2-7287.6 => 9.56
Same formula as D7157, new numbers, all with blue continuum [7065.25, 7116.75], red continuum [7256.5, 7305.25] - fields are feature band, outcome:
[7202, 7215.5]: 0.06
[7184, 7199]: 0.09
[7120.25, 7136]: 0.06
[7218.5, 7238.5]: 0.01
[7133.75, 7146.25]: 0.05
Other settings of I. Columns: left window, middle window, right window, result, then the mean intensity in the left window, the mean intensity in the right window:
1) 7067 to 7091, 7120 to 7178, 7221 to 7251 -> 2.76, 9.89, 9.53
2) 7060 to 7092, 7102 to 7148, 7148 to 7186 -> 1.75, 9.91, 9.25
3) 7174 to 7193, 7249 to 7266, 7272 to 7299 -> -0.01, 9.08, 9.75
